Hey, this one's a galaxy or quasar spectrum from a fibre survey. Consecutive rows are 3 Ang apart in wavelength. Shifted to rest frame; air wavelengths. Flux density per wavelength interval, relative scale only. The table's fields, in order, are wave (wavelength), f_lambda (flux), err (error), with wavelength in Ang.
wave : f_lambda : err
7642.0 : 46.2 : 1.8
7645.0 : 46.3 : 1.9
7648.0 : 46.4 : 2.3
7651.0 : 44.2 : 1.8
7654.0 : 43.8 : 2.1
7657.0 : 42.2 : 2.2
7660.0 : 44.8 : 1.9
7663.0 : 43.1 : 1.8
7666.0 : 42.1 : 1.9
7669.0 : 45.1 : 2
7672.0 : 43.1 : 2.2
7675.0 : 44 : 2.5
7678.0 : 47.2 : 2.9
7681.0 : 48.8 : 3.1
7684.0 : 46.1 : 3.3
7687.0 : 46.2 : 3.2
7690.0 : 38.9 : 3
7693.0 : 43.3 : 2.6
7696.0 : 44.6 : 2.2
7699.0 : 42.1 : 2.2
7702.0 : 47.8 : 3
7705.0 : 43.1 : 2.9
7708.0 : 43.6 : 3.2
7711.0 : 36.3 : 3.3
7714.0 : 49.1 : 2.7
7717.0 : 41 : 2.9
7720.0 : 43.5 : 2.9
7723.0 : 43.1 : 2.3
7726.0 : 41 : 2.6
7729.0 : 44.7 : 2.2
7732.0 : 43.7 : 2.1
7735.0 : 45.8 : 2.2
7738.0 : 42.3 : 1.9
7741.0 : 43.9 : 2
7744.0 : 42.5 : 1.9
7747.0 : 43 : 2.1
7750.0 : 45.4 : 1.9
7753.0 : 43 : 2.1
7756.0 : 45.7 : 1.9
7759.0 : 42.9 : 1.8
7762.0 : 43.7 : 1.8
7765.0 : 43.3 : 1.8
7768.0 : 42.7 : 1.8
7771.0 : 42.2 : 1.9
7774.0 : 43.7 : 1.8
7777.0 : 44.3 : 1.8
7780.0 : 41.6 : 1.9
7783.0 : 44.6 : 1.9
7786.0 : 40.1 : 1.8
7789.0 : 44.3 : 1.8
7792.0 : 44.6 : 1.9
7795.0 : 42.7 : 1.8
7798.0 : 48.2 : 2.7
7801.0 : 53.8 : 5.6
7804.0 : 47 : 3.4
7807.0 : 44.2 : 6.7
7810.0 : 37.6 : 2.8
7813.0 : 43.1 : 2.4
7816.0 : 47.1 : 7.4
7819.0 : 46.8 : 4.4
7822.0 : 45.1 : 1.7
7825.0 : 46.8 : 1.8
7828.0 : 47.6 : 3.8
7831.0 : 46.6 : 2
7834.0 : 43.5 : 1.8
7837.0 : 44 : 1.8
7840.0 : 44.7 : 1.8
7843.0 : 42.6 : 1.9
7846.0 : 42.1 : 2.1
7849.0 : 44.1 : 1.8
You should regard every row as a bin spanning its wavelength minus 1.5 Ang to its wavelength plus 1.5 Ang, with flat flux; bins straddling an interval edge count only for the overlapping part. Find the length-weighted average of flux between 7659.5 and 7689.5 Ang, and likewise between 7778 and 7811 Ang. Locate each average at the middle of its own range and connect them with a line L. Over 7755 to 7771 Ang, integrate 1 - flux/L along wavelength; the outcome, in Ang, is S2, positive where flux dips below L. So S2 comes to 0.41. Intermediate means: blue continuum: 44.9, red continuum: 44.5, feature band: 43.5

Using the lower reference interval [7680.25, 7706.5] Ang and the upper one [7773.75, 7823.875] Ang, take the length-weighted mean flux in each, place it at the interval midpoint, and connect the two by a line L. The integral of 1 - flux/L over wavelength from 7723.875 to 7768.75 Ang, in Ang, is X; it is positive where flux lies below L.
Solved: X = 0.98 Ang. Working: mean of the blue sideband 44.4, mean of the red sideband 44.7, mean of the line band 43.6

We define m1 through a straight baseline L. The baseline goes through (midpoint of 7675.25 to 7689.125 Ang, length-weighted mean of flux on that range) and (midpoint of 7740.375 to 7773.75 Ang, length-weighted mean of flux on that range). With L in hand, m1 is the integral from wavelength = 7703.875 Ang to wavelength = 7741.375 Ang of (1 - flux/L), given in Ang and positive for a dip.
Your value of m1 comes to 1.4 Ang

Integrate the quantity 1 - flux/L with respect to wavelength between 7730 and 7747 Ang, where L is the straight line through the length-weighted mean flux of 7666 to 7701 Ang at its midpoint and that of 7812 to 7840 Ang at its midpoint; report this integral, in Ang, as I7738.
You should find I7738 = 0.5 Ang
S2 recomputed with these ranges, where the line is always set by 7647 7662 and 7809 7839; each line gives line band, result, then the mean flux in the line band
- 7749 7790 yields 1.22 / 43.4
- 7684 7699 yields 0.31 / 43.4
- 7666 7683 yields -0.41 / 45.3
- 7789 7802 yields -0.56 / 46.7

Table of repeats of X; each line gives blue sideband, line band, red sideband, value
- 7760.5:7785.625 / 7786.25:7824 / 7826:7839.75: -0.74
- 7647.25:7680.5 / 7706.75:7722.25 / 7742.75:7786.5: 0.39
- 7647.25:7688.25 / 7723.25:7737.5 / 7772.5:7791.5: 0.08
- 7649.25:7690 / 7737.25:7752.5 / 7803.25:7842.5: 0.41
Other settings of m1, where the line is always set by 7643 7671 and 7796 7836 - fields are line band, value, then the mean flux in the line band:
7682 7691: 0.1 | 44.3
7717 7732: 0.7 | 42.9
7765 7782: 0.9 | 43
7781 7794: 0.7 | 43.3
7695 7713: 0.7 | 43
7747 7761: 0.4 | 44.1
